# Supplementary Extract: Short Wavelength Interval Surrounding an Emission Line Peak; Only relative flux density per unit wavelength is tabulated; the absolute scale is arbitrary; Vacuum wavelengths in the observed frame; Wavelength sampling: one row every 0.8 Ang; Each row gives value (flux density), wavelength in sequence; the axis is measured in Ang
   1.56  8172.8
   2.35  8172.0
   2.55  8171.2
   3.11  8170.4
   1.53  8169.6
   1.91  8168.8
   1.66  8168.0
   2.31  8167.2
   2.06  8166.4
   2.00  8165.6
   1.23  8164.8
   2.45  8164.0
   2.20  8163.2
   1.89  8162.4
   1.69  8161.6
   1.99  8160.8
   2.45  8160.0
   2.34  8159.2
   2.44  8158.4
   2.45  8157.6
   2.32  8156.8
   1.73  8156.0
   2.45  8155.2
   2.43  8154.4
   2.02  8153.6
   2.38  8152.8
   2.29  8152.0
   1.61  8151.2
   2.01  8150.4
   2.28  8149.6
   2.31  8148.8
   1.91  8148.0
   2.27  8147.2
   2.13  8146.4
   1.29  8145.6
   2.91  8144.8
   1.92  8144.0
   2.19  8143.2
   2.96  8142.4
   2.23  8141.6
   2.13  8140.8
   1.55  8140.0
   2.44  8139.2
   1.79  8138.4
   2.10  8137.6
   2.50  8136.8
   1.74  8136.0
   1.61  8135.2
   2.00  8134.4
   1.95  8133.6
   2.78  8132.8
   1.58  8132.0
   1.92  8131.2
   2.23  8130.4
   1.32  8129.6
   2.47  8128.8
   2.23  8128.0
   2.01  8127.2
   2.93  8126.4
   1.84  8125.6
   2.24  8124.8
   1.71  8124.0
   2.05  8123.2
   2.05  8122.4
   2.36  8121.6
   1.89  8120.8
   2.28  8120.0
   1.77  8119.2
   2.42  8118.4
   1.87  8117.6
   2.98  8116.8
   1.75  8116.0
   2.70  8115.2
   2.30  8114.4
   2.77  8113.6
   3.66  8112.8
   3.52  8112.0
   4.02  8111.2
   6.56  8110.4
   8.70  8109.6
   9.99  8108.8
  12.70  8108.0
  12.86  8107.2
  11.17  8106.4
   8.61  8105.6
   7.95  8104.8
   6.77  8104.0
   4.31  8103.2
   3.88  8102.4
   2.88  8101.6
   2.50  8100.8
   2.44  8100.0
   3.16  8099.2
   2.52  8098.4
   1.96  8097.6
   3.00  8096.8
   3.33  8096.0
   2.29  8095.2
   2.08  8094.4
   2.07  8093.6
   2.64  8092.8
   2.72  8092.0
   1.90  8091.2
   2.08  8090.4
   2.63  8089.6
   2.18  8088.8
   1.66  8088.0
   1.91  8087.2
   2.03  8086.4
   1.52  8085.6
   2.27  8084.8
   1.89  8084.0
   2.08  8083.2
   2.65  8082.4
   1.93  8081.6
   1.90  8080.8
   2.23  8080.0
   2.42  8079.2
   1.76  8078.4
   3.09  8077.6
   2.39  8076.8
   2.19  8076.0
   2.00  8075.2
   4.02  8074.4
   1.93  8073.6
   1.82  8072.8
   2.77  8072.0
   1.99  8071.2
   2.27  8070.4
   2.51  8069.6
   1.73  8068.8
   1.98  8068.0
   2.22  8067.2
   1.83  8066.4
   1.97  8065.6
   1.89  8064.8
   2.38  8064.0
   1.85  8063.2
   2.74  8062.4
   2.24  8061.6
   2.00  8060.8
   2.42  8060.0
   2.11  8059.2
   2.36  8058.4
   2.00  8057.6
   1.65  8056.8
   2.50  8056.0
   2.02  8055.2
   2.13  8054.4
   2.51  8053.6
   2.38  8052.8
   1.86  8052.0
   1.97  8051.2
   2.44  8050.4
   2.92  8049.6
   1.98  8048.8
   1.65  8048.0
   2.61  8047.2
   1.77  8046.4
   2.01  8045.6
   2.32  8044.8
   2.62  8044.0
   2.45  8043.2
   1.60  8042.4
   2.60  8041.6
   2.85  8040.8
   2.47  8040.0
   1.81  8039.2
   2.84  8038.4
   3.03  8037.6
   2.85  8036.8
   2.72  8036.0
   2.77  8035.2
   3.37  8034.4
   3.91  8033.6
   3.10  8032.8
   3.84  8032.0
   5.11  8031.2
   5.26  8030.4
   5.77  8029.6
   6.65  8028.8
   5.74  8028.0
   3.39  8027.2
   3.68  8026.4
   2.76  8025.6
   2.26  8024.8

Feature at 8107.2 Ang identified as [O III] 5007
